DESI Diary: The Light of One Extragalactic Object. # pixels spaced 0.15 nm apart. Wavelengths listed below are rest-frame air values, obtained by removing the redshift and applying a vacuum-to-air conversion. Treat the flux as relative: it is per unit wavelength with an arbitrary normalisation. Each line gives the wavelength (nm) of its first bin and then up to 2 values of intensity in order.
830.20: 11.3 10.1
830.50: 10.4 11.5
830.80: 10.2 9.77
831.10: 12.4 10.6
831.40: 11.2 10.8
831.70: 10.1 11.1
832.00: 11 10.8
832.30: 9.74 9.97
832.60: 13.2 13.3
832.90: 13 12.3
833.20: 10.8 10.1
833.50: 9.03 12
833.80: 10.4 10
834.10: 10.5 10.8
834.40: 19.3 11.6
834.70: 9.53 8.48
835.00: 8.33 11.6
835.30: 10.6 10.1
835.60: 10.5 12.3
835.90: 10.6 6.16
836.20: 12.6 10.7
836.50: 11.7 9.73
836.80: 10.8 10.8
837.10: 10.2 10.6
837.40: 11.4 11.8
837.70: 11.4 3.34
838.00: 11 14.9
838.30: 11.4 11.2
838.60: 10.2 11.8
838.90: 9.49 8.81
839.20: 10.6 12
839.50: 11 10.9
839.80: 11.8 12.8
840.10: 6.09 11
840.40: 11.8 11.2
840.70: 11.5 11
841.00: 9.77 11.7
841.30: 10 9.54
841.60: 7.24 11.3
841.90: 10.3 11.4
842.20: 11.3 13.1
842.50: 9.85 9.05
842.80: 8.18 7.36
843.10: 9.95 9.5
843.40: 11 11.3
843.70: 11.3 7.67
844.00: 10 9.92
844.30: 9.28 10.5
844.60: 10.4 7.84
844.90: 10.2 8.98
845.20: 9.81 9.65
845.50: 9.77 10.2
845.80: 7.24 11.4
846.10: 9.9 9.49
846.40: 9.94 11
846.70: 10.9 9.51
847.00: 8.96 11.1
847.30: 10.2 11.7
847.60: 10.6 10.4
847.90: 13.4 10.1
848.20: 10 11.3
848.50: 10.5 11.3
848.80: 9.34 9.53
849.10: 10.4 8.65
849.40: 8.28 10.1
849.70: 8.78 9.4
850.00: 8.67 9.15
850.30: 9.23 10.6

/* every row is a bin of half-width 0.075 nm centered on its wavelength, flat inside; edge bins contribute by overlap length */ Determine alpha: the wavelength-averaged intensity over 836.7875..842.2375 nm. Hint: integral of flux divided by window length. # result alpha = 10.6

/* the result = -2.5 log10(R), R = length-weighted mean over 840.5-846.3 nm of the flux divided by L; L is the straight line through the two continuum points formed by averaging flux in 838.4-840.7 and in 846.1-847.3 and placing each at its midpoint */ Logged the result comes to 0.05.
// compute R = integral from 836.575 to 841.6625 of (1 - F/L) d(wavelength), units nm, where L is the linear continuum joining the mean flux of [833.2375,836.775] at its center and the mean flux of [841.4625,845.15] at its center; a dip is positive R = -0.129 nm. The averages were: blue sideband 10.7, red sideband 9.87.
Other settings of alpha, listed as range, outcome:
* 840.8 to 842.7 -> 10.4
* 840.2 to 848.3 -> 10.2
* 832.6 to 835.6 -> 11.2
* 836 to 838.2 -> 10.5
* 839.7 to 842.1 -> 10.5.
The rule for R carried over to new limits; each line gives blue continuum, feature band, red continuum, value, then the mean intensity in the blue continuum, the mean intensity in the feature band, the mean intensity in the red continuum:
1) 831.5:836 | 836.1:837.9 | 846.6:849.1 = 0.077 nm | 11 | 10.5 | 10.6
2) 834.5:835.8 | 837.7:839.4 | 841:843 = -0.048 nm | 10.3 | 10.5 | 10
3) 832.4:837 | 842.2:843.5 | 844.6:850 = 0.060 nm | 11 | 9.87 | 9.98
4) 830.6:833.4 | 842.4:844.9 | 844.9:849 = 0.195 nm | 11.2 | 9.62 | 10.2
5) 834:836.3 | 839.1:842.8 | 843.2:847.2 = -0.116 nm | 10.9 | 10.6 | 9.87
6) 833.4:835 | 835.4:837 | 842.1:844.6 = 0.036 nm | 11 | 10.5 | 9.98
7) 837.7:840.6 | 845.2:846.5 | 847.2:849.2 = 0.112 nm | 10.6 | 9.73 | 10.7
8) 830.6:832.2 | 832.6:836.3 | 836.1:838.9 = -0.075 nm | 10.9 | 11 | 10.8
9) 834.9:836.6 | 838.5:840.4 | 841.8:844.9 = -0.072 nm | 10.4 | 10.6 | 9.98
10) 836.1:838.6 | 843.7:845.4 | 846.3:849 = 0.170 nm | 10.8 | 9.56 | 10.5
